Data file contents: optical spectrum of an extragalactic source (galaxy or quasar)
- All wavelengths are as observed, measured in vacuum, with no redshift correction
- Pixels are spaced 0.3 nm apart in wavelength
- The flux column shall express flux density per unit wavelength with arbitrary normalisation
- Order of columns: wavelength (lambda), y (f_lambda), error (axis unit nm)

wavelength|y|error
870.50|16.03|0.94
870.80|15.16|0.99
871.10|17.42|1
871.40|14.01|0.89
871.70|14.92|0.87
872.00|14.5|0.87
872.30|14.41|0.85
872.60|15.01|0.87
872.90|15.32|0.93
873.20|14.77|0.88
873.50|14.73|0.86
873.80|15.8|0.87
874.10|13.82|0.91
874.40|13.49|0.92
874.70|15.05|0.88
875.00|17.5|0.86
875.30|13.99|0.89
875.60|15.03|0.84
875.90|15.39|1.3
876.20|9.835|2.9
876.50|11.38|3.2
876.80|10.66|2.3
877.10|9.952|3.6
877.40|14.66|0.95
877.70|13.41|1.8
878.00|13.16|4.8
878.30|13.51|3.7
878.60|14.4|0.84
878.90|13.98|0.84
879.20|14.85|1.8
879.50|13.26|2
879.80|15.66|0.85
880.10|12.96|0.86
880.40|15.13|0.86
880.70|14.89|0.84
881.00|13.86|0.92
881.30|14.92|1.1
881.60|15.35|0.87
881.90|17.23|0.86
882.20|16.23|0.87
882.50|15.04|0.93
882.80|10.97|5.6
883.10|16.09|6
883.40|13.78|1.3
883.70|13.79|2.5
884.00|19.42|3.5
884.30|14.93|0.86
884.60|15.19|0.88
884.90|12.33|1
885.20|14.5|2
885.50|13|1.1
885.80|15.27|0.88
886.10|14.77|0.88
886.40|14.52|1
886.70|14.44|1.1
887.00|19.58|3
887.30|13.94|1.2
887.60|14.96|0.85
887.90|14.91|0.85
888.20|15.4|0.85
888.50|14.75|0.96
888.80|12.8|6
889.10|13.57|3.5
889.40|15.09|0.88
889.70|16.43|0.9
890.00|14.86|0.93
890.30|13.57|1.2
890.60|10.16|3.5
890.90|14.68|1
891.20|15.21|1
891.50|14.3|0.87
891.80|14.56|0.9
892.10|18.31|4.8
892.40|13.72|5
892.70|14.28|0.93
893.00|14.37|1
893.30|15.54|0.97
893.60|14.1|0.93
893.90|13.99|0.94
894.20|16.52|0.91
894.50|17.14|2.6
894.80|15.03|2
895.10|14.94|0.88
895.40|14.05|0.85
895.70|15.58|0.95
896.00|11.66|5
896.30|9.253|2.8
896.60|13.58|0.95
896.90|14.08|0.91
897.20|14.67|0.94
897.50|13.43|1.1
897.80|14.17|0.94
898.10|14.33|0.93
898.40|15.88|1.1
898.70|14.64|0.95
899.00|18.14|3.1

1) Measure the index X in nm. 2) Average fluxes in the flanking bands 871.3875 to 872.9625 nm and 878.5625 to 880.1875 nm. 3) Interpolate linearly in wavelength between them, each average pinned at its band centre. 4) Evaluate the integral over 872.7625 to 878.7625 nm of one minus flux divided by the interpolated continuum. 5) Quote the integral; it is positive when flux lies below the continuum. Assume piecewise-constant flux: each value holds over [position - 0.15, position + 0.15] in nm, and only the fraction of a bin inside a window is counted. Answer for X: 0.28 nm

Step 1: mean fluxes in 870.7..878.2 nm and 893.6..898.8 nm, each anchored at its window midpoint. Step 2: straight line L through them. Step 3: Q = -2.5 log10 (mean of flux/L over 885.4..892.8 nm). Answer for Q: -0.04 mag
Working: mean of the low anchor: 14.1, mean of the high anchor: 14.3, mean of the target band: 14.7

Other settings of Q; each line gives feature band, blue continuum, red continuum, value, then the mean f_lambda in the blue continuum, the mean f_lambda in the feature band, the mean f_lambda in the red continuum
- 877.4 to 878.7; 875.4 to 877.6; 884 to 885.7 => -0.07 mag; 12.5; 13.7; 14.5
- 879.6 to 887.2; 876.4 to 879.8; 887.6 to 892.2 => -0.09 mag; 13.2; 14.9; 14.5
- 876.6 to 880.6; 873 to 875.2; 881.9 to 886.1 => 0.11 mag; 15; 13.5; 14.8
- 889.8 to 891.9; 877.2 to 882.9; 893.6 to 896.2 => 0.05 mag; 14.4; 14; 14.7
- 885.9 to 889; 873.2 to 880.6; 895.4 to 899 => -0.08 mag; 13.8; 15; 13.9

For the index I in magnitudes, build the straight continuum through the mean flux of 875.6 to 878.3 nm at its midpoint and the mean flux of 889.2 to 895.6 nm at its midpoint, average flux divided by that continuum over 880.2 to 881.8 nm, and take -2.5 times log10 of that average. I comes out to -0.13 mag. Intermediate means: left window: 12.5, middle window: 14.8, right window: 14.8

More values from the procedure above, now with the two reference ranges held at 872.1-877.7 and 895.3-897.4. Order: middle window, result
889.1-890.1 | -0.132 mag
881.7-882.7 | -0.160 mag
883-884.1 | -0.144 mag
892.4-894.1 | -0.086 mag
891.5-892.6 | -0.145 mag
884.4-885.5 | -0.024 mag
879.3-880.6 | -0.041 mag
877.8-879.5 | -0.007 mag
